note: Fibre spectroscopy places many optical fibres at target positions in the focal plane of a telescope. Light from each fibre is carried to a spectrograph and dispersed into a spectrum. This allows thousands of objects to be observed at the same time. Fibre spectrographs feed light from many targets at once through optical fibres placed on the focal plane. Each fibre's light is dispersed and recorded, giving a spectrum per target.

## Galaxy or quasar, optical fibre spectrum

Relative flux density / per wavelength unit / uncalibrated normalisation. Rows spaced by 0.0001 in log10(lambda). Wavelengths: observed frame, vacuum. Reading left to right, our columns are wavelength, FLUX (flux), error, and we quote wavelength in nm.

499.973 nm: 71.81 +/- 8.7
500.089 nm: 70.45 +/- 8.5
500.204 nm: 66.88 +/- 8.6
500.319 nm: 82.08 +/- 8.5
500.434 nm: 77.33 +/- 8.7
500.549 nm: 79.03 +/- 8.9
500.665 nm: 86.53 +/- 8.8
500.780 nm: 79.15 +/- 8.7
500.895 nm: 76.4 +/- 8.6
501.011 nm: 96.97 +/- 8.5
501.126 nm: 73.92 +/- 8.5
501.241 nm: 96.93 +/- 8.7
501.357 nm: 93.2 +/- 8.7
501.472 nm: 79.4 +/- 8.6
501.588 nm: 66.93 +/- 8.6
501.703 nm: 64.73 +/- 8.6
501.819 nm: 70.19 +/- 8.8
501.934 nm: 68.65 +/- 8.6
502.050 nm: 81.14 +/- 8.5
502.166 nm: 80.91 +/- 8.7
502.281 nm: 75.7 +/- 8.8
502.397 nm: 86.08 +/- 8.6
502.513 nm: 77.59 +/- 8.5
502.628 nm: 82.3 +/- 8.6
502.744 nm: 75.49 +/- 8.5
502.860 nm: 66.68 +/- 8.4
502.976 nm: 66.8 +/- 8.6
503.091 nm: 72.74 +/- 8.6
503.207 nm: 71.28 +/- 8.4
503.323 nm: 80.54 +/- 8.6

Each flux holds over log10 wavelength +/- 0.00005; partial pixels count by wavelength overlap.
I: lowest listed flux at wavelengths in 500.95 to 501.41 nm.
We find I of 73.92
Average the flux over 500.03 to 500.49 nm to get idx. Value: 74.1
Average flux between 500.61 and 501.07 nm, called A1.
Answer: 84.8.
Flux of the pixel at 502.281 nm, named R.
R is 75.7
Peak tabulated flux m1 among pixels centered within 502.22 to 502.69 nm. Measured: 86.08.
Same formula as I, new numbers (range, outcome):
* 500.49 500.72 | 79.03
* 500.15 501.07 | 66.88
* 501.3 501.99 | 64.73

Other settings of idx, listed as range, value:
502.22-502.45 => 80.9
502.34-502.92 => 77.5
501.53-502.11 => 70.3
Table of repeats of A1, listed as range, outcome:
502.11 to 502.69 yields 80.5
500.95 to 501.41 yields 90.1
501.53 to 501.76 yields 65.9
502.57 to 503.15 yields 72.9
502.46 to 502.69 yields 80.1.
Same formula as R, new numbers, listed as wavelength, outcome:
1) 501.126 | 73.92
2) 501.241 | 96.93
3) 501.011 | 96.97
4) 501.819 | 70.19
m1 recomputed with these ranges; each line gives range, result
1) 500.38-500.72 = 86.53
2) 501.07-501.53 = 96.93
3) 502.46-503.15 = 82.3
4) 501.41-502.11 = 81.14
